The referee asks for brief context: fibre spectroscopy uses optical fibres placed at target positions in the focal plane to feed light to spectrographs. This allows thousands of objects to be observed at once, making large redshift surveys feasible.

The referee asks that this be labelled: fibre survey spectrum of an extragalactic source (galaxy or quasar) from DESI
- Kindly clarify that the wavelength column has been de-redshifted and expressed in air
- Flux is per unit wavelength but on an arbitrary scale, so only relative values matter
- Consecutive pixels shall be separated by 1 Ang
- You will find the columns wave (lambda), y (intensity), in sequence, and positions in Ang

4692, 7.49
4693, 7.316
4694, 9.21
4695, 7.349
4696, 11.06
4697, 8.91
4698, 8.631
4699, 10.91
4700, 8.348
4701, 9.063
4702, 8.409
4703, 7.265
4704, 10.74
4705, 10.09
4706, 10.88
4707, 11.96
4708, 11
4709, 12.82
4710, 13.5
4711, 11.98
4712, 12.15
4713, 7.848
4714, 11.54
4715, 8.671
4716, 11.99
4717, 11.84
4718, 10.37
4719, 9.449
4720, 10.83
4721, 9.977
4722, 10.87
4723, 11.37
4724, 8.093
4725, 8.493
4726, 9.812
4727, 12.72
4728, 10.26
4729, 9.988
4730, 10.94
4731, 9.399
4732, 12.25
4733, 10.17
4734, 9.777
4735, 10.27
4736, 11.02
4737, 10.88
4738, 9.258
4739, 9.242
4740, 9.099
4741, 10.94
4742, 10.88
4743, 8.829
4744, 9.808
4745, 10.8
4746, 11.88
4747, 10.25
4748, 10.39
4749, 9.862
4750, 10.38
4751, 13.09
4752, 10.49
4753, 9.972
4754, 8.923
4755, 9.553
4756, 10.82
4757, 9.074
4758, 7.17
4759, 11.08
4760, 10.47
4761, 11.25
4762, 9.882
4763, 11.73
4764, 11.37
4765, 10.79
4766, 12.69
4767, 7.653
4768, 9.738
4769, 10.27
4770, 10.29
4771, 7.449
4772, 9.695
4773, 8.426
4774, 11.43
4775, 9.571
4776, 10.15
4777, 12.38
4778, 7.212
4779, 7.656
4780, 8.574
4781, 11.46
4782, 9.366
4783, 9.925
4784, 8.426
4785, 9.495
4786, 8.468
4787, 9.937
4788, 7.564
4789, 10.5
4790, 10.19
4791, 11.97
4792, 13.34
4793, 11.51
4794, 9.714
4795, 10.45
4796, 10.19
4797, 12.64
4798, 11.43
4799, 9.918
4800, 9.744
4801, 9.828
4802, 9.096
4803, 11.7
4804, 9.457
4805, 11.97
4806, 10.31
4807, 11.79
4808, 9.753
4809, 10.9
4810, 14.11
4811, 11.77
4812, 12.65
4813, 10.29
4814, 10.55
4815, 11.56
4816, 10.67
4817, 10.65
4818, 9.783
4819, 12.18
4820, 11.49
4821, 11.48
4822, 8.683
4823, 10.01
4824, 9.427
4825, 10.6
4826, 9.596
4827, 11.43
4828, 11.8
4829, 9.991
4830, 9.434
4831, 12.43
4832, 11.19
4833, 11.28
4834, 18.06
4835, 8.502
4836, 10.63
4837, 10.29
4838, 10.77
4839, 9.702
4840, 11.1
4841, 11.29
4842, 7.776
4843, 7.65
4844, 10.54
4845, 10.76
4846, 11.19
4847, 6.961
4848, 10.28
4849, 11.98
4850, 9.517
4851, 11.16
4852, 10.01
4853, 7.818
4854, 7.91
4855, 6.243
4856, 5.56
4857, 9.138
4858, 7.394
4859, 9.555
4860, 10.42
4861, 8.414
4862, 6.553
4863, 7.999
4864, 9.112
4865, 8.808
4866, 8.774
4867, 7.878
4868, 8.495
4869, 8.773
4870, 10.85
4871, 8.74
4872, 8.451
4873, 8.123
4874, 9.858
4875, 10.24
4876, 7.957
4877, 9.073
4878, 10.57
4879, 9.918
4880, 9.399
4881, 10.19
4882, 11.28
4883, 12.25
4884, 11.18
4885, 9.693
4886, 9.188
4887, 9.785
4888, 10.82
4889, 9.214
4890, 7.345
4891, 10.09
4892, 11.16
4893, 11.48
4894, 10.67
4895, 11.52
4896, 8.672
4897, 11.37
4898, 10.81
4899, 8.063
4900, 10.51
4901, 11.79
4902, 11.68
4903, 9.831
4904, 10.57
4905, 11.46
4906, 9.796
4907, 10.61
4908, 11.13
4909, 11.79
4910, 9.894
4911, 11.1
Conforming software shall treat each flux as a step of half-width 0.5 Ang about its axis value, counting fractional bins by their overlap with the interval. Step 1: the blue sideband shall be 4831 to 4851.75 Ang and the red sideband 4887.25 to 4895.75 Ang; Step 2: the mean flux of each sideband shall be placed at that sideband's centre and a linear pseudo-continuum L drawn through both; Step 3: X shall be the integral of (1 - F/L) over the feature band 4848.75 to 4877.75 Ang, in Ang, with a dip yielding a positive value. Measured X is 4.6 Ang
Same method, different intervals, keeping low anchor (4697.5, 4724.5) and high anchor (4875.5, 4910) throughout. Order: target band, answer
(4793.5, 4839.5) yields -2.3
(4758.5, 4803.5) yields 0.9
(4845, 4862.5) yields 2.4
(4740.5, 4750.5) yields 0.0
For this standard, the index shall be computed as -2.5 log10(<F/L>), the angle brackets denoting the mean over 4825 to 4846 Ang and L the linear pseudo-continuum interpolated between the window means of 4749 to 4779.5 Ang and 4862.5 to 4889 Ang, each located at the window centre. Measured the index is -0.109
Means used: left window 10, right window 9.51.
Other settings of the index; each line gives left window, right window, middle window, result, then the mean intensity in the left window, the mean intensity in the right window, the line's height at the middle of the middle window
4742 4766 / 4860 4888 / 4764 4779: 0.05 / 10.4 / 9.36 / 10.3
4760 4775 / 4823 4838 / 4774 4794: 0.05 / 10.2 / 11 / 10.4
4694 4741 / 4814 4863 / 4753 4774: 0.02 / 10.2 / 10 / 10.2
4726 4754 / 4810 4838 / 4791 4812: -0.02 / 10.4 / 11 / 10.9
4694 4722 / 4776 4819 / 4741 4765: 0.00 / 10.3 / 10.5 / 10.4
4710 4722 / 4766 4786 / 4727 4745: 0.01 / 10.7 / 9.49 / 10.3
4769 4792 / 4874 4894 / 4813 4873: 0.01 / 9.65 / 10.1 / 9.89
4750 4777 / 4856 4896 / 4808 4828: -0.12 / 10.2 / 9.44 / 9.81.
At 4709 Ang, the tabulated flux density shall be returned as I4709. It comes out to 12.82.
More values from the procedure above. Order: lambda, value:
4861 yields 8.414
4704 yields 10.74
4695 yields 7.349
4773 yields 8.426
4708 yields 11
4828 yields 11.8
